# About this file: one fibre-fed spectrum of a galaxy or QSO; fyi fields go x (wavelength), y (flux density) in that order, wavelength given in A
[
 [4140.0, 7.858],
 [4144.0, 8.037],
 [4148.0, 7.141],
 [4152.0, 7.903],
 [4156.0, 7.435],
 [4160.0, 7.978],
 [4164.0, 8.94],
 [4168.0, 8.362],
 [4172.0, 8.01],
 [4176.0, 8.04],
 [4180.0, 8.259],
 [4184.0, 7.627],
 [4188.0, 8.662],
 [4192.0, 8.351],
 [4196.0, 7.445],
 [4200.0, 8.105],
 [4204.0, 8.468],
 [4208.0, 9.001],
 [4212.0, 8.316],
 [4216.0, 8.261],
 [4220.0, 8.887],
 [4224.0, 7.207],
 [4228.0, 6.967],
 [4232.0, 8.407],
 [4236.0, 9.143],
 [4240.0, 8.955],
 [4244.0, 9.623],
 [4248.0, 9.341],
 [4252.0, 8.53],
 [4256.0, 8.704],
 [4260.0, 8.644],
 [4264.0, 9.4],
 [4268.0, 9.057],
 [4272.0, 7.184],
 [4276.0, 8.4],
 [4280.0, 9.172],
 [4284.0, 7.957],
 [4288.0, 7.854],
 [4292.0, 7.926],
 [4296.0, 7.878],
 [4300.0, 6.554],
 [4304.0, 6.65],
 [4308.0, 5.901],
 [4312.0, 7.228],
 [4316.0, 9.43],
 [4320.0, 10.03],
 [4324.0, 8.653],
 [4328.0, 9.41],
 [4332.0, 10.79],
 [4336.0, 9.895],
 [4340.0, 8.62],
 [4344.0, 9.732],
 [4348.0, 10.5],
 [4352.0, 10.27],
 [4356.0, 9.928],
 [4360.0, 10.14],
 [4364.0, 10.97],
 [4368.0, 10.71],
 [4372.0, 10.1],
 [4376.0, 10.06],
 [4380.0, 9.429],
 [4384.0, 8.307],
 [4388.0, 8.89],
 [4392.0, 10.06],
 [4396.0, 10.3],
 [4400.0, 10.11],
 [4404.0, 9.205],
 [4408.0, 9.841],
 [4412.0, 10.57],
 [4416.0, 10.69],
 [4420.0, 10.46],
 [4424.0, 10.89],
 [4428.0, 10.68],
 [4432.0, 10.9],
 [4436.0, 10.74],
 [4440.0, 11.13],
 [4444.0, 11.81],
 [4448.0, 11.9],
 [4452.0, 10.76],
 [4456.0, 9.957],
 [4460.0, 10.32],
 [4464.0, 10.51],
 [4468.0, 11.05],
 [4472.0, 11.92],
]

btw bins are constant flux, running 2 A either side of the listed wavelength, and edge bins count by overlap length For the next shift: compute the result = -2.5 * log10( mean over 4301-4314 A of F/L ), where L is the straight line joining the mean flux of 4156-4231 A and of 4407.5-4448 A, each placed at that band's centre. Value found 0.39 mag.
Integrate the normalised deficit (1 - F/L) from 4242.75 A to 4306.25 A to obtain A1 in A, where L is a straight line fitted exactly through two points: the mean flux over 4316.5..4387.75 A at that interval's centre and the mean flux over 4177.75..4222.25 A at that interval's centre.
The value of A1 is 5.3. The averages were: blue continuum 8.3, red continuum 9.82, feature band 8.28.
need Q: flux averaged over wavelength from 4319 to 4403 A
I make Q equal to 9.84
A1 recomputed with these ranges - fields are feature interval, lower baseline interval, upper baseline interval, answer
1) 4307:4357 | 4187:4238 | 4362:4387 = 0.80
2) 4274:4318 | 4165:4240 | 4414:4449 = 7.65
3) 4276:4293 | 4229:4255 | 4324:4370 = 1.99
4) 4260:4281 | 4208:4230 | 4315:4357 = 0.40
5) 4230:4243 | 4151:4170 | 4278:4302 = -1.47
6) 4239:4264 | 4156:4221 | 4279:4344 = -2.01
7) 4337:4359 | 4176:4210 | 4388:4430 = -0.40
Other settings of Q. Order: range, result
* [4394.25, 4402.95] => 10.1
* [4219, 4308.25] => 8.23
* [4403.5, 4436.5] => 10.5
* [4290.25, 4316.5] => 7.24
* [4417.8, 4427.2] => 10.7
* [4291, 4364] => 8.93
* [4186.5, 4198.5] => 8.13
